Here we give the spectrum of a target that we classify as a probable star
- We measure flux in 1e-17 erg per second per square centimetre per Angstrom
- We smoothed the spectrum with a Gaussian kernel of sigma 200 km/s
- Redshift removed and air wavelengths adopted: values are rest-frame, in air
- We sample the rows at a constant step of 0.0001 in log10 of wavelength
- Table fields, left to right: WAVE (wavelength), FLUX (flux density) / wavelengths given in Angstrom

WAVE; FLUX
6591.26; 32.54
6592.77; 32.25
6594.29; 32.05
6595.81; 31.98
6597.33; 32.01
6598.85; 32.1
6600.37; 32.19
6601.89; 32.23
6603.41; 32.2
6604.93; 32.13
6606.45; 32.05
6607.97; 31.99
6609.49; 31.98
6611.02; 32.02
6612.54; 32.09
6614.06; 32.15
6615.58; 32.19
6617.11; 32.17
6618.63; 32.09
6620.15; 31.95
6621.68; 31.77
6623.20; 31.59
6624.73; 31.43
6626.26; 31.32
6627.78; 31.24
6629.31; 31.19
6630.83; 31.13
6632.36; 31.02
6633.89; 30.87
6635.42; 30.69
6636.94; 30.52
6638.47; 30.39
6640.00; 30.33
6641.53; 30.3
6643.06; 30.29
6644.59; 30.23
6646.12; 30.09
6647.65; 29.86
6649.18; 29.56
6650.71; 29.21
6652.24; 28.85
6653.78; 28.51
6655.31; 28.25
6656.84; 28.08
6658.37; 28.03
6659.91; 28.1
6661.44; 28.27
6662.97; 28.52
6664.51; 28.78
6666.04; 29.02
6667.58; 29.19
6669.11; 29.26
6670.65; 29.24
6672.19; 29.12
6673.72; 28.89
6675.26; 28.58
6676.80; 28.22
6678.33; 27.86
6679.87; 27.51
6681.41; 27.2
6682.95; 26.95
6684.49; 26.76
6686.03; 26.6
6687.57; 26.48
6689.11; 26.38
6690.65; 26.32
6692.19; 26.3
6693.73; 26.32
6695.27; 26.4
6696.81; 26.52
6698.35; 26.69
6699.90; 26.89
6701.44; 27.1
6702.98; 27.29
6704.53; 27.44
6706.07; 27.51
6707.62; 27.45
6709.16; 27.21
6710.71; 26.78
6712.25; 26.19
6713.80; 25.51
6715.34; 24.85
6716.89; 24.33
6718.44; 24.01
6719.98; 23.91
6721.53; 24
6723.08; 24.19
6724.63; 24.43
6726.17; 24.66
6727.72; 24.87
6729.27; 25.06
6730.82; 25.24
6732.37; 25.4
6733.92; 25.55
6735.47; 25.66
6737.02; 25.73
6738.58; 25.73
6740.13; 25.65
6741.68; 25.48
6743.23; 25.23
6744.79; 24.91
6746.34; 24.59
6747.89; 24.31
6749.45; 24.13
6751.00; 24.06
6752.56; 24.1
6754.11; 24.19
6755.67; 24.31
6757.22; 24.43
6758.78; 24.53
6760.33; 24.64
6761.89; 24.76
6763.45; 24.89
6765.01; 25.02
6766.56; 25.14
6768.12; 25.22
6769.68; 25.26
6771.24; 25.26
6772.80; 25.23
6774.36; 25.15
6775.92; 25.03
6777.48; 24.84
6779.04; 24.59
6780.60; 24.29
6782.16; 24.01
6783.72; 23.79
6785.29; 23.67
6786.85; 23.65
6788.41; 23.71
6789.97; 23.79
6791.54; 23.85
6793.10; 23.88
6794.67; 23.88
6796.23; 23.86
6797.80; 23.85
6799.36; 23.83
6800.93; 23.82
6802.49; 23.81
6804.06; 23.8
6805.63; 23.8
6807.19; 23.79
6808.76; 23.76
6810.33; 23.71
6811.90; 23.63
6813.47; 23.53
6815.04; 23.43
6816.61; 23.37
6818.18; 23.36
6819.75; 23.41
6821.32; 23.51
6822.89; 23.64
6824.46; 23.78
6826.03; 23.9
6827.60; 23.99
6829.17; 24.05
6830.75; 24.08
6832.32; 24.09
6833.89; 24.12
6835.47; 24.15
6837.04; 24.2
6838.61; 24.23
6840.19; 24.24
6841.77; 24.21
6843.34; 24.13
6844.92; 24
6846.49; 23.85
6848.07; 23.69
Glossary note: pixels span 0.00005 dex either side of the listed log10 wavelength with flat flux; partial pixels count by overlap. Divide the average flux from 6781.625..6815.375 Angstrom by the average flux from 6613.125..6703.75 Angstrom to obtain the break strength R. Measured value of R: 0.8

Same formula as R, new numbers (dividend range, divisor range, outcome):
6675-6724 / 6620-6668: 0.88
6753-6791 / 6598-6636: 0.77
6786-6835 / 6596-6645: 0.75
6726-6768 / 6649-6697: 0.89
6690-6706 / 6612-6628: 0.84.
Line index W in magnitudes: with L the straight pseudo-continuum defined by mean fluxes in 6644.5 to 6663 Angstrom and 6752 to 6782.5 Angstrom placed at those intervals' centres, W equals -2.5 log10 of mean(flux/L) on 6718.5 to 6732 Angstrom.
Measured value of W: 0.07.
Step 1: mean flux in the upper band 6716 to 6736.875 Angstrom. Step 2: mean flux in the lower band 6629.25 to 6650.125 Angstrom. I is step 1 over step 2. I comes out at 0.8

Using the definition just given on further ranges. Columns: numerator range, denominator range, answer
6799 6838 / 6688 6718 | 0.90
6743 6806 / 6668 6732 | 0.92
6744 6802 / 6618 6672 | 0.81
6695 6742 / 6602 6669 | 0.84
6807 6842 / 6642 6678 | 0.82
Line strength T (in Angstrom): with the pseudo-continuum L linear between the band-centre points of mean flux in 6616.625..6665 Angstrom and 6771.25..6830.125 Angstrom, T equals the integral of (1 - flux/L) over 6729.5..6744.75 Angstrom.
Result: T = 0.5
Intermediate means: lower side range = 30.1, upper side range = 23.9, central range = 25.5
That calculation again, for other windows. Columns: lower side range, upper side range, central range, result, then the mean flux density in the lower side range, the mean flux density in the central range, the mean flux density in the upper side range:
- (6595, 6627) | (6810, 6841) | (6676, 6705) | 2.05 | 32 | 26.9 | 23.8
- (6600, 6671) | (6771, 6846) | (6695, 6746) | 3.05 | 30.5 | 25.7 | 24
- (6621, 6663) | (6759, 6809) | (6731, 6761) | 1.12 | 30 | 24.9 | 24.3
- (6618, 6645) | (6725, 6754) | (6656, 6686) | 0.59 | 31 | 28.3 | 25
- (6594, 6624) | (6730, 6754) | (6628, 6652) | 0.04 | 32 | 30.4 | 25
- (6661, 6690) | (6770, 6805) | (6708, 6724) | 0.90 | 28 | 25.2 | 24.2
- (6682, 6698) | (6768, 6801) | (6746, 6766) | 0.39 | 26.5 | 24.5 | 24.3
